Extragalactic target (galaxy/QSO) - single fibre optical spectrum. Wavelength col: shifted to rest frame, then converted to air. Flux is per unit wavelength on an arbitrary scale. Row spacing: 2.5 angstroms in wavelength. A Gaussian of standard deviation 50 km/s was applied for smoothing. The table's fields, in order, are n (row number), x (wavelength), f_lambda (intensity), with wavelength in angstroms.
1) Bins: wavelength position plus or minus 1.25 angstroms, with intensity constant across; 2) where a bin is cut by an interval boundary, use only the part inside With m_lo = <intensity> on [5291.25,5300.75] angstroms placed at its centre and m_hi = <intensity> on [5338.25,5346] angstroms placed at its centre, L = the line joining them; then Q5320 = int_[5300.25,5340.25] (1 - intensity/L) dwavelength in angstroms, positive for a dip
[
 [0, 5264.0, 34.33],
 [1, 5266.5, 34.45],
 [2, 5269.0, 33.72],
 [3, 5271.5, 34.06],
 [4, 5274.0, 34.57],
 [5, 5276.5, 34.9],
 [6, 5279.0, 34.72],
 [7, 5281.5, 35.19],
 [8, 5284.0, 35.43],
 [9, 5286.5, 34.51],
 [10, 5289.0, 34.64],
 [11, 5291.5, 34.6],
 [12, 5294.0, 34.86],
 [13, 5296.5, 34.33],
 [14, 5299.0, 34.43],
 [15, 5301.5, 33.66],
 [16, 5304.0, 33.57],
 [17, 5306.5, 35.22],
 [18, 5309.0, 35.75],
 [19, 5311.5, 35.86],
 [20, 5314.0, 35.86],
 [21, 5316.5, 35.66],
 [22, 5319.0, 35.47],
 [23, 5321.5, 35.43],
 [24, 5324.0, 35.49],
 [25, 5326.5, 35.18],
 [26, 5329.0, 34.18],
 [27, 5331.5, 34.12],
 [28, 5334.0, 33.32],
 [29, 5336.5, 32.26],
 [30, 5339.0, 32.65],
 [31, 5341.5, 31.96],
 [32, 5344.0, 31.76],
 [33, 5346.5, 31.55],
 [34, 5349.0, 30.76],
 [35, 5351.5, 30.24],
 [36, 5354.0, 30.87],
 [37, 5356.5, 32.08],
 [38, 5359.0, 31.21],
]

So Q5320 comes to -1.7 angstroms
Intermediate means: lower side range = 34.5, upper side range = 32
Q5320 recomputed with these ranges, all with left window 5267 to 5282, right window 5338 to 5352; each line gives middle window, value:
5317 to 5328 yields -1.0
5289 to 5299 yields -0.3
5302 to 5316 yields -0.9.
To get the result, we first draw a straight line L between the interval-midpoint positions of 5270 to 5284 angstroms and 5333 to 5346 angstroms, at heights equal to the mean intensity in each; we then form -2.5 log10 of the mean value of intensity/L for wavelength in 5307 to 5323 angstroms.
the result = -0.07 mag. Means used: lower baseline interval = 34.7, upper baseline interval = 32.3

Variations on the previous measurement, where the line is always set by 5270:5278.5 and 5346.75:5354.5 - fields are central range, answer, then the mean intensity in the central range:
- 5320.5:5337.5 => -0.08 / 34.3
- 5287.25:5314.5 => -0.05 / 34.8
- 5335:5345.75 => -0.03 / 32.2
